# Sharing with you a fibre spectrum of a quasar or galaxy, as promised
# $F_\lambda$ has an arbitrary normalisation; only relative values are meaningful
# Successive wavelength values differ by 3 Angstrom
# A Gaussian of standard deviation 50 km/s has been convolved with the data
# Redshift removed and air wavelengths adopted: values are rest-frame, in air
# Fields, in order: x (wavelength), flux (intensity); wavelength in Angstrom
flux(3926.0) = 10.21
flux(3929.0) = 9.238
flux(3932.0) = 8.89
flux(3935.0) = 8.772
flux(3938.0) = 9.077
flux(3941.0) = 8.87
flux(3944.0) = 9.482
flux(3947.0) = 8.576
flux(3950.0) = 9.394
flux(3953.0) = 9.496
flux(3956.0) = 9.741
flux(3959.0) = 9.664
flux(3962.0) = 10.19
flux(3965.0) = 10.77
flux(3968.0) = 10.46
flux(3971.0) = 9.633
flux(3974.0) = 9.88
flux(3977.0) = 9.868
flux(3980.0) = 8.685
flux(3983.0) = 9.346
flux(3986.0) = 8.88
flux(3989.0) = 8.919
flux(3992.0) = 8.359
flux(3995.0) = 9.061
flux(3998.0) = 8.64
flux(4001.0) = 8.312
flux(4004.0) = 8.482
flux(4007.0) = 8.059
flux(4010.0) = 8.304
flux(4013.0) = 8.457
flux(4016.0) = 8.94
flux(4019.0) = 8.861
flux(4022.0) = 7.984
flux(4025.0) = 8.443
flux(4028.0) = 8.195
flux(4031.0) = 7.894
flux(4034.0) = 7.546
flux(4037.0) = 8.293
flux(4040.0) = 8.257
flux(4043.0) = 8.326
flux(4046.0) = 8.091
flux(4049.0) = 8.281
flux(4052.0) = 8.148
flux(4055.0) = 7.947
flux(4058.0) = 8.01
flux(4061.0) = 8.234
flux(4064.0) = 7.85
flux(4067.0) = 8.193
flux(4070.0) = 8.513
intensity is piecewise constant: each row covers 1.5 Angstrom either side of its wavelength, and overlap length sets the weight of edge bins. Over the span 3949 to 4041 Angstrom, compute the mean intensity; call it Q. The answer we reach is 8.94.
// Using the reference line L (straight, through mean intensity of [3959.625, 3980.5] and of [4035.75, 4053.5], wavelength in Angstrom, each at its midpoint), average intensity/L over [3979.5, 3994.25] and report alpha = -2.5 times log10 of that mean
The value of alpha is 0.09 mag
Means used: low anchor 9.98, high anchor 8.23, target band 8.86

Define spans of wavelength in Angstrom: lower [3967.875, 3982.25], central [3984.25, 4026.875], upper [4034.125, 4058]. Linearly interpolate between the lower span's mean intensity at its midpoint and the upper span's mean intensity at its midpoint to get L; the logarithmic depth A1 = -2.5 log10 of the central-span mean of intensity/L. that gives 0.05 mag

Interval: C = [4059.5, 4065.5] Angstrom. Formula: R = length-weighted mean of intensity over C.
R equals 8.04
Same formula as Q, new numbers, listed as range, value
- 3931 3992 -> 9.41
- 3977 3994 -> 8.94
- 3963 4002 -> 9.32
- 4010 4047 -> 8.28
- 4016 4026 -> 8.51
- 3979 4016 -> 8.64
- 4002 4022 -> 8.47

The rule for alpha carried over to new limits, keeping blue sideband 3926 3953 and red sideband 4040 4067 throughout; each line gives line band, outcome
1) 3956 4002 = -0.07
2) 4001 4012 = 0.03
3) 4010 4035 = 0.01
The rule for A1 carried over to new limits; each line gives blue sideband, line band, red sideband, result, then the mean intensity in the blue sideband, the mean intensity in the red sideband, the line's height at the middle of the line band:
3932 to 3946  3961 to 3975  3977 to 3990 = -0.130 mag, 9.02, 9.06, 9.05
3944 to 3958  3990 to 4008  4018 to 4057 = 0.022 mag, 9.33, 8.16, 8.68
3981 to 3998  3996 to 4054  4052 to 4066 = 0.020 mag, 8.88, 8.03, 8.45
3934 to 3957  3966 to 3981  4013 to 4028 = -0.098 mag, 9.17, 8.51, 8.93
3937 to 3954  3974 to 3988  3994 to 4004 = -0.055 mag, 9.14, 8.62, 8.8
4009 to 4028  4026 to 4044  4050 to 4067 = 0.029 mag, 8.48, 8.06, 8.31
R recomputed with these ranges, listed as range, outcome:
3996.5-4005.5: 8.48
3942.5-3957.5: 9.34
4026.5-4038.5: 7.98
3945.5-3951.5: 8.99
